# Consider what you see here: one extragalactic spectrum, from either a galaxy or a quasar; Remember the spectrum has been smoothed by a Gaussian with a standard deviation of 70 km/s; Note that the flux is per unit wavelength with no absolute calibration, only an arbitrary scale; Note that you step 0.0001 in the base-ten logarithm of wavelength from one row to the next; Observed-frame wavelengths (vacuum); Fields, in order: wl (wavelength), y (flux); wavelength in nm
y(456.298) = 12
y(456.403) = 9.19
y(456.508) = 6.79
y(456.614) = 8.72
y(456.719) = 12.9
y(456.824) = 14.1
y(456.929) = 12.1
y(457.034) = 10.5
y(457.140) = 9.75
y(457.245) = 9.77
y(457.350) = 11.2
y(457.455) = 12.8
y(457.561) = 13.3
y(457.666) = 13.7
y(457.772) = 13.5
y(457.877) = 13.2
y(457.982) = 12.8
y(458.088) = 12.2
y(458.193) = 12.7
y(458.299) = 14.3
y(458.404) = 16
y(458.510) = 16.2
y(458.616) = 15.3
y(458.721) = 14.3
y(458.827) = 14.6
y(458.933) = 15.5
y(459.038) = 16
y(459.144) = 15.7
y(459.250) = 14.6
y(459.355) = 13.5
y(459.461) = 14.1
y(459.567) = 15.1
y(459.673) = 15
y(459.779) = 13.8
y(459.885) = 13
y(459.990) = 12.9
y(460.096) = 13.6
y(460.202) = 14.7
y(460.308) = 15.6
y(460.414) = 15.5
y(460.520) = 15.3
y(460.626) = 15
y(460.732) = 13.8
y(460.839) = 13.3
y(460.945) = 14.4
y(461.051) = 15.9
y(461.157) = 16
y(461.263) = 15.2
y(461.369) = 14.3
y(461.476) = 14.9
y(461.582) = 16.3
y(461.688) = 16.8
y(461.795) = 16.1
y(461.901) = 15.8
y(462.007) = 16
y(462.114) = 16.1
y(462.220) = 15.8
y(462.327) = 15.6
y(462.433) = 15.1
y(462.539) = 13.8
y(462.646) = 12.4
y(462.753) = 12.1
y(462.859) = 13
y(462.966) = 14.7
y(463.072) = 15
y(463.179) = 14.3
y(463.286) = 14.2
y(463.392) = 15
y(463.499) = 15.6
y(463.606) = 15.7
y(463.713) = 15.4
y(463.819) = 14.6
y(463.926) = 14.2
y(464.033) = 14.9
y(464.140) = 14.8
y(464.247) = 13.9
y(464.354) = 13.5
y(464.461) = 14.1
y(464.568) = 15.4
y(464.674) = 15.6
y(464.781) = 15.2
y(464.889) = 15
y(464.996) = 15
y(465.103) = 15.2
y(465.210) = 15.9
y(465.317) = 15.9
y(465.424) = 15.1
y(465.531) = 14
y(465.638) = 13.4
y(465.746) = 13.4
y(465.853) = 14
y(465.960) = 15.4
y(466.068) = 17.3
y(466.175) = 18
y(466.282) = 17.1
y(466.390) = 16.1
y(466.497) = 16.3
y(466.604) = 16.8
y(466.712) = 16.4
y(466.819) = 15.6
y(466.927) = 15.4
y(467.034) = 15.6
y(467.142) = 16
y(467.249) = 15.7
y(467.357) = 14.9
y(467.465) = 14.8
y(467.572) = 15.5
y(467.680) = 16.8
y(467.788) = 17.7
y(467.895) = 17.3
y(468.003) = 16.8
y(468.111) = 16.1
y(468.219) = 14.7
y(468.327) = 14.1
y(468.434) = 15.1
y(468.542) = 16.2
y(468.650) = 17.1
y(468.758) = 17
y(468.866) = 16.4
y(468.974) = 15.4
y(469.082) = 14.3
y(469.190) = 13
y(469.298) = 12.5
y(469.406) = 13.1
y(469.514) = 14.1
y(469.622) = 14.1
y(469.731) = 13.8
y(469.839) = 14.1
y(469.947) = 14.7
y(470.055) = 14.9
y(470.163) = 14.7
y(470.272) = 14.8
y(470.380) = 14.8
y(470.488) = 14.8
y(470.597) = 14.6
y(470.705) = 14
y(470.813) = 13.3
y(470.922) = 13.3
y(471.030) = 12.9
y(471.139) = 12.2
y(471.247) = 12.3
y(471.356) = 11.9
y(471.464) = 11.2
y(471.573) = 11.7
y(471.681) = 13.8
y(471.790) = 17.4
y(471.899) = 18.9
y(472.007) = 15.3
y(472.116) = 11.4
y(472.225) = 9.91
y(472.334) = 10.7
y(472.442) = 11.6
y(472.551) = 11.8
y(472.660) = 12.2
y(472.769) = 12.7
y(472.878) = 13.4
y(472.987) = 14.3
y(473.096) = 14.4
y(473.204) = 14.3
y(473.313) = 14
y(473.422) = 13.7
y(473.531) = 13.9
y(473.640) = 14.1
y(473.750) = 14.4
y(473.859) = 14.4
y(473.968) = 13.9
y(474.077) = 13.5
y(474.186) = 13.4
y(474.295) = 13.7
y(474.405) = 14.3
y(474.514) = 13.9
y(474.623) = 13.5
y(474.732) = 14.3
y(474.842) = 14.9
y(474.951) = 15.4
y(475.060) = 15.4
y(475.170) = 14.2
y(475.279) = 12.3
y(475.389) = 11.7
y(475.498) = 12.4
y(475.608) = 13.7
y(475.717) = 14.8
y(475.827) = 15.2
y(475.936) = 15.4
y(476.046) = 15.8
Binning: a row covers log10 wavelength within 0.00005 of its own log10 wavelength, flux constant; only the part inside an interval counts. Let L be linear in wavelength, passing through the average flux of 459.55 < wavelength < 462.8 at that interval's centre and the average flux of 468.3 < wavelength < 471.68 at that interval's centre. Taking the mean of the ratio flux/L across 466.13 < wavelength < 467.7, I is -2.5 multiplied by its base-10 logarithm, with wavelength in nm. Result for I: -0.122 mag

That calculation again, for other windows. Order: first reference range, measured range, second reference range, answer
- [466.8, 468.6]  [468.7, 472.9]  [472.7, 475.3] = 0.10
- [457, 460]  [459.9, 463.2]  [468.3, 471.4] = -0.07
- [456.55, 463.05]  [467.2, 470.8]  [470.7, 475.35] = -0.10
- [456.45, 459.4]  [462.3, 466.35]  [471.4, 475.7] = -0.12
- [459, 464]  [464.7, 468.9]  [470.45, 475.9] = -0.11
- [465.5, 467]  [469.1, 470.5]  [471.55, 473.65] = 0.03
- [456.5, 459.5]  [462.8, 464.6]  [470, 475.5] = -0.09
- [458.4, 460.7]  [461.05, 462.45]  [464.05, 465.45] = -0.06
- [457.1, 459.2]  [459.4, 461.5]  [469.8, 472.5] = -0.07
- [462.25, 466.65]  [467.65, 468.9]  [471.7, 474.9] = -0.13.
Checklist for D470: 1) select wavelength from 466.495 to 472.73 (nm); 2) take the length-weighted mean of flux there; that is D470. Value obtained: 14.5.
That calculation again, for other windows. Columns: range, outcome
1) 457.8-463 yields 14.6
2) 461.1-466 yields 14.9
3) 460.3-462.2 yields 15.4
